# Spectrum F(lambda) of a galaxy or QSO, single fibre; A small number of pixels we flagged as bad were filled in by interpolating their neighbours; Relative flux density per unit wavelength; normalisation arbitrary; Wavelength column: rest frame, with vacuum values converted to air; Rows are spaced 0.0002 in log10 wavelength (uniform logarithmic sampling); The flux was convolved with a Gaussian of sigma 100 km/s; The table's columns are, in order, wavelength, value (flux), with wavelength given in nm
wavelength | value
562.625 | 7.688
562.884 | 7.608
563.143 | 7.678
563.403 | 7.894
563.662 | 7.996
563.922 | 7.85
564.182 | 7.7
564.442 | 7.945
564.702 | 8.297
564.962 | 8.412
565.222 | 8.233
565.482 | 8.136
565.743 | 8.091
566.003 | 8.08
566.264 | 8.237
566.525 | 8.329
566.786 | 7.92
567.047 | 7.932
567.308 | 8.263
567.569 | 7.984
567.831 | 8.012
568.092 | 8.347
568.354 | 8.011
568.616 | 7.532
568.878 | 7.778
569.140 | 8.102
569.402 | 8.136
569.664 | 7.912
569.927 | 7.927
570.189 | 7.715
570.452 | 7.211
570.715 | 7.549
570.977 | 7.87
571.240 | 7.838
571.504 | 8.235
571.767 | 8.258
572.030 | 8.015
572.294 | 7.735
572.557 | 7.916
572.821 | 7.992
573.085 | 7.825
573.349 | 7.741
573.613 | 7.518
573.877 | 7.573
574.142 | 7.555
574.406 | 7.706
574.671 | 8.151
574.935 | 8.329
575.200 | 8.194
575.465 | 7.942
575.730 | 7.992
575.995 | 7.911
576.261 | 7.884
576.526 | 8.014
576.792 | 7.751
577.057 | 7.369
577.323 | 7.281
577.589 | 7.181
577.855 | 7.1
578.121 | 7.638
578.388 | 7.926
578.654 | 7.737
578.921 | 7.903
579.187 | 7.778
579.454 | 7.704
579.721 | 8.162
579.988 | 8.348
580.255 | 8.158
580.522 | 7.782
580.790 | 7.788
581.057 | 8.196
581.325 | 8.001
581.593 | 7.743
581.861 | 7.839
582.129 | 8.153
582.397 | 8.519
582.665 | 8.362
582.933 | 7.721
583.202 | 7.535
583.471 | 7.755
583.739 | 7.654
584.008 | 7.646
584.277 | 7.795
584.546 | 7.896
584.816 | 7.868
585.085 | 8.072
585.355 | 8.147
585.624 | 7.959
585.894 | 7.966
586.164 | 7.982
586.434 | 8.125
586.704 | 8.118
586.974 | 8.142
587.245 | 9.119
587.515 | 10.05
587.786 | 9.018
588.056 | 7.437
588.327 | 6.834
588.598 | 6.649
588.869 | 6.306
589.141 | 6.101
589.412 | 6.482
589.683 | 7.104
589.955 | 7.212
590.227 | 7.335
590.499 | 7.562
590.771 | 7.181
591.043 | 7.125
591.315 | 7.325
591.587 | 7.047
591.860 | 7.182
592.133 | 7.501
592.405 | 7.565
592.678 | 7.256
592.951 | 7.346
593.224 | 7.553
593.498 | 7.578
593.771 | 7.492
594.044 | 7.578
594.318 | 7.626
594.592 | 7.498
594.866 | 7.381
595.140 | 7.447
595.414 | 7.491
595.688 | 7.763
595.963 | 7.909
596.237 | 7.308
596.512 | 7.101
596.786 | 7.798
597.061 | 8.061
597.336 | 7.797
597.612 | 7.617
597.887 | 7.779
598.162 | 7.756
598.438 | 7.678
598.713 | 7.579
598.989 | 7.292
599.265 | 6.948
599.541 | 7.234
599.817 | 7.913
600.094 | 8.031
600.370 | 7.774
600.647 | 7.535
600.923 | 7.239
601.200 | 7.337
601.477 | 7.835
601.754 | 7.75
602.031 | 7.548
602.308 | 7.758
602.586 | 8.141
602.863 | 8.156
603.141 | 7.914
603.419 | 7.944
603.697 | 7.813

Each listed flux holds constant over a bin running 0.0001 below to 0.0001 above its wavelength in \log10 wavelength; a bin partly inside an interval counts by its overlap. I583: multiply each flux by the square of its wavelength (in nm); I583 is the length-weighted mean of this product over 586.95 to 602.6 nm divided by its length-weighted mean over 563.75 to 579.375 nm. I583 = 1.0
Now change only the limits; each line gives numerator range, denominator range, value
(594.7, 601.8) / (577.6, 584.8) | 1.02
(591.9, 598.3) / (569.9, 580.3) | 1.04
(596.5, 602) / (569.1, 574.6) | 1.07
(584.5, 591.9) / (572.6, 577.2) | 1.02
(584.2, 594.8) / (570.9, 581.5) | 1.01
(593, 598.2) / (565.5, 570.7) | 1.05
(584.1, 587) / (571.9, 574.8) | 1.07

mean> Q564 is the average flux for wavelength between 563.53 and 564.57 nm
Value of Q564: 7.87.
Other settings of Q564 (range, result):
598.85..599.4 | 7.12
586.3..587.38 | 8.38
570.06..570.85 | 7.5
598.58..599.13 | 7.43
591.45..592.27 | 7.25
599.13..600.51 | 7.58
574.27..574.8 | 7.92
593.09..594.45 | 7.56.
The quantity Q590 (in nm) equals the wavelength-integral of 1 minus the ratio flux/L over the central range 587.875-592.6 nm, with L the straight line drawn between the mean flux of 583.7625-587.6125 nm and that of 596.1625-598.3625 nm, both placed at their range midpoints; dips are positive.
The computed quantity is 0.53 nm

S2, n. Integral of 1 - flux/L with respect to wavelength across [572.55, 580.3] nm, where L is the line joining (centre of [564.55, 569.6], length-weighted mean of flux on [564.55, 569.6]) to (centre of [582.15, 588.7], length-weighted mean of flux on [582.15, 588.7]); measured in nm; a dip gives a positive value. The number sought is 0.246 nm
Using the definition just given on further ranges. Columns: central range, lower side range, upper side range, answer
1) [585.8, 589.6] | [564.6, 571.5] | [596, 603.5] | 0.03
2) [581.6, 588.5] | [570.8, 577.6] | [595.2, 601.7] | -0.28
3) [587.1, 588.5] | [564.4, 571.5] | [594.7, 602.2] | -0.13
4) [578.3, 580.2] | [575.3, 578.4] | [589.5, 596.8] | -0.08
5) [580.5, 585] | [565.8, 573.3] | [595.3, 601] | -0.06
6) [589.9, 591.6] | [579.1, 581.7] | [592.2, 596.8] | 0.08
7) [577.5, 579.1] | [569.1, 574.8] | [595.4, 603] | 0.04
